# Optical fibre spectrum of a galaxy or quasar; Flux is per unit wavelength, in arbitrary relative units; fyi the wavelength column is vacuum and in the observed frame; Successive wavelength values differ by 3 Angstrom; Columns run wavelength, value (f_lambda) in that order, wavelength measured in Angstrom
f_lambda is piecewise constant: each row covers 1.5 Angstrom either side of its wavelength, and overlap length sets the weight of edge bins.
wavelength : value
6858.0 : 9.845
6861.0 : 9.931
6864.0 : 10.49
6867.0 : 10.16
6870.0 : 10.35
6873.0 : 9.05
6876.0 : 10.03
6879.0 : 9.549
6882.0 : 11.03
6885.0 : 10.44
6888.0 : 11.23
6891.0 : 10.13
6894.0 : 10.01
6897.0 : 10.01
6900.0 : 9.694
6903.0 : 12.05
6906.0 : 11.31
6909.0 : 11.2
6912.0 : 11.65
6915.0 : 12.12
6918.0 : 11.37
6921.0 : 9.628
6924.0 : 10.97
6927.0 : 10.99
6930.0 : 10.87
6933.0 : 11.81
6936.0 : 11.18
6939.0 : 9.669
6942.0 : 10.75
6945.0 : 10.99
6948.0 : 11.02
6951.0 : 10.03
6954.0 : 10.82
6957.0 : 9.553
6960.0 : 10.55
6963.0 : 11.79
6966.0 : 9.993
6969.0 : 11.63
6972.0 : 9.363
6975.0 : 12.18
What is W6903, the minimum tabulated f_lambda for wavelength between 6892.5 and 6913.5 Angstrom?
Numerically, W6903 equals 9.694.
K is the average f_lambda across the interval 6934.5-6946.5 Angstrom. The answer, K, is 10.6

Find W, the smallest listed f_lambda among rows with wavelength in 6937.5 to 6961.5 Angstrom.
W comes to 9.553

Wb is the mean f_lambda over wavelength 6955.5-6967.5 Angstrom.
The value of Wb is 10.5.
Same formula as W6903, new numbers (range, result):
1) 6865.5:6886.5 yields 9.05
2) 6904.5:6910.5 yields 11.2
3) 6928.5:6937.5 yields 10.87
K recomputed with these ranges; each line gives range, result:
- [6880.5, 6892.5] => 10.7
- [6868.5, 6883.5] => 10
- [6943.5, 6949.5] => 11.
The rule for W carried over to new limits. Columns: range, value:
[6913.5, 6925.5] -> 9.628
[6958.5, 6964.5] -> 10.55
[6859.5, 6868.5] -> 9.931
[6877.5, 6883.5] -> 9.549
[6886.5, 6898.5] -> 10.01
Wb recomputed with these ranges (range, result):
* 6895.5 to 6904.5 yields 10.6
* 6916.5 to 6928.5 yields 10.7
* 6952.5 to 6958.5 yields 10.2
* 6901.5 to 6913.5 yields 11.6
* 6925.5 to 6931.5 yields 10.9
